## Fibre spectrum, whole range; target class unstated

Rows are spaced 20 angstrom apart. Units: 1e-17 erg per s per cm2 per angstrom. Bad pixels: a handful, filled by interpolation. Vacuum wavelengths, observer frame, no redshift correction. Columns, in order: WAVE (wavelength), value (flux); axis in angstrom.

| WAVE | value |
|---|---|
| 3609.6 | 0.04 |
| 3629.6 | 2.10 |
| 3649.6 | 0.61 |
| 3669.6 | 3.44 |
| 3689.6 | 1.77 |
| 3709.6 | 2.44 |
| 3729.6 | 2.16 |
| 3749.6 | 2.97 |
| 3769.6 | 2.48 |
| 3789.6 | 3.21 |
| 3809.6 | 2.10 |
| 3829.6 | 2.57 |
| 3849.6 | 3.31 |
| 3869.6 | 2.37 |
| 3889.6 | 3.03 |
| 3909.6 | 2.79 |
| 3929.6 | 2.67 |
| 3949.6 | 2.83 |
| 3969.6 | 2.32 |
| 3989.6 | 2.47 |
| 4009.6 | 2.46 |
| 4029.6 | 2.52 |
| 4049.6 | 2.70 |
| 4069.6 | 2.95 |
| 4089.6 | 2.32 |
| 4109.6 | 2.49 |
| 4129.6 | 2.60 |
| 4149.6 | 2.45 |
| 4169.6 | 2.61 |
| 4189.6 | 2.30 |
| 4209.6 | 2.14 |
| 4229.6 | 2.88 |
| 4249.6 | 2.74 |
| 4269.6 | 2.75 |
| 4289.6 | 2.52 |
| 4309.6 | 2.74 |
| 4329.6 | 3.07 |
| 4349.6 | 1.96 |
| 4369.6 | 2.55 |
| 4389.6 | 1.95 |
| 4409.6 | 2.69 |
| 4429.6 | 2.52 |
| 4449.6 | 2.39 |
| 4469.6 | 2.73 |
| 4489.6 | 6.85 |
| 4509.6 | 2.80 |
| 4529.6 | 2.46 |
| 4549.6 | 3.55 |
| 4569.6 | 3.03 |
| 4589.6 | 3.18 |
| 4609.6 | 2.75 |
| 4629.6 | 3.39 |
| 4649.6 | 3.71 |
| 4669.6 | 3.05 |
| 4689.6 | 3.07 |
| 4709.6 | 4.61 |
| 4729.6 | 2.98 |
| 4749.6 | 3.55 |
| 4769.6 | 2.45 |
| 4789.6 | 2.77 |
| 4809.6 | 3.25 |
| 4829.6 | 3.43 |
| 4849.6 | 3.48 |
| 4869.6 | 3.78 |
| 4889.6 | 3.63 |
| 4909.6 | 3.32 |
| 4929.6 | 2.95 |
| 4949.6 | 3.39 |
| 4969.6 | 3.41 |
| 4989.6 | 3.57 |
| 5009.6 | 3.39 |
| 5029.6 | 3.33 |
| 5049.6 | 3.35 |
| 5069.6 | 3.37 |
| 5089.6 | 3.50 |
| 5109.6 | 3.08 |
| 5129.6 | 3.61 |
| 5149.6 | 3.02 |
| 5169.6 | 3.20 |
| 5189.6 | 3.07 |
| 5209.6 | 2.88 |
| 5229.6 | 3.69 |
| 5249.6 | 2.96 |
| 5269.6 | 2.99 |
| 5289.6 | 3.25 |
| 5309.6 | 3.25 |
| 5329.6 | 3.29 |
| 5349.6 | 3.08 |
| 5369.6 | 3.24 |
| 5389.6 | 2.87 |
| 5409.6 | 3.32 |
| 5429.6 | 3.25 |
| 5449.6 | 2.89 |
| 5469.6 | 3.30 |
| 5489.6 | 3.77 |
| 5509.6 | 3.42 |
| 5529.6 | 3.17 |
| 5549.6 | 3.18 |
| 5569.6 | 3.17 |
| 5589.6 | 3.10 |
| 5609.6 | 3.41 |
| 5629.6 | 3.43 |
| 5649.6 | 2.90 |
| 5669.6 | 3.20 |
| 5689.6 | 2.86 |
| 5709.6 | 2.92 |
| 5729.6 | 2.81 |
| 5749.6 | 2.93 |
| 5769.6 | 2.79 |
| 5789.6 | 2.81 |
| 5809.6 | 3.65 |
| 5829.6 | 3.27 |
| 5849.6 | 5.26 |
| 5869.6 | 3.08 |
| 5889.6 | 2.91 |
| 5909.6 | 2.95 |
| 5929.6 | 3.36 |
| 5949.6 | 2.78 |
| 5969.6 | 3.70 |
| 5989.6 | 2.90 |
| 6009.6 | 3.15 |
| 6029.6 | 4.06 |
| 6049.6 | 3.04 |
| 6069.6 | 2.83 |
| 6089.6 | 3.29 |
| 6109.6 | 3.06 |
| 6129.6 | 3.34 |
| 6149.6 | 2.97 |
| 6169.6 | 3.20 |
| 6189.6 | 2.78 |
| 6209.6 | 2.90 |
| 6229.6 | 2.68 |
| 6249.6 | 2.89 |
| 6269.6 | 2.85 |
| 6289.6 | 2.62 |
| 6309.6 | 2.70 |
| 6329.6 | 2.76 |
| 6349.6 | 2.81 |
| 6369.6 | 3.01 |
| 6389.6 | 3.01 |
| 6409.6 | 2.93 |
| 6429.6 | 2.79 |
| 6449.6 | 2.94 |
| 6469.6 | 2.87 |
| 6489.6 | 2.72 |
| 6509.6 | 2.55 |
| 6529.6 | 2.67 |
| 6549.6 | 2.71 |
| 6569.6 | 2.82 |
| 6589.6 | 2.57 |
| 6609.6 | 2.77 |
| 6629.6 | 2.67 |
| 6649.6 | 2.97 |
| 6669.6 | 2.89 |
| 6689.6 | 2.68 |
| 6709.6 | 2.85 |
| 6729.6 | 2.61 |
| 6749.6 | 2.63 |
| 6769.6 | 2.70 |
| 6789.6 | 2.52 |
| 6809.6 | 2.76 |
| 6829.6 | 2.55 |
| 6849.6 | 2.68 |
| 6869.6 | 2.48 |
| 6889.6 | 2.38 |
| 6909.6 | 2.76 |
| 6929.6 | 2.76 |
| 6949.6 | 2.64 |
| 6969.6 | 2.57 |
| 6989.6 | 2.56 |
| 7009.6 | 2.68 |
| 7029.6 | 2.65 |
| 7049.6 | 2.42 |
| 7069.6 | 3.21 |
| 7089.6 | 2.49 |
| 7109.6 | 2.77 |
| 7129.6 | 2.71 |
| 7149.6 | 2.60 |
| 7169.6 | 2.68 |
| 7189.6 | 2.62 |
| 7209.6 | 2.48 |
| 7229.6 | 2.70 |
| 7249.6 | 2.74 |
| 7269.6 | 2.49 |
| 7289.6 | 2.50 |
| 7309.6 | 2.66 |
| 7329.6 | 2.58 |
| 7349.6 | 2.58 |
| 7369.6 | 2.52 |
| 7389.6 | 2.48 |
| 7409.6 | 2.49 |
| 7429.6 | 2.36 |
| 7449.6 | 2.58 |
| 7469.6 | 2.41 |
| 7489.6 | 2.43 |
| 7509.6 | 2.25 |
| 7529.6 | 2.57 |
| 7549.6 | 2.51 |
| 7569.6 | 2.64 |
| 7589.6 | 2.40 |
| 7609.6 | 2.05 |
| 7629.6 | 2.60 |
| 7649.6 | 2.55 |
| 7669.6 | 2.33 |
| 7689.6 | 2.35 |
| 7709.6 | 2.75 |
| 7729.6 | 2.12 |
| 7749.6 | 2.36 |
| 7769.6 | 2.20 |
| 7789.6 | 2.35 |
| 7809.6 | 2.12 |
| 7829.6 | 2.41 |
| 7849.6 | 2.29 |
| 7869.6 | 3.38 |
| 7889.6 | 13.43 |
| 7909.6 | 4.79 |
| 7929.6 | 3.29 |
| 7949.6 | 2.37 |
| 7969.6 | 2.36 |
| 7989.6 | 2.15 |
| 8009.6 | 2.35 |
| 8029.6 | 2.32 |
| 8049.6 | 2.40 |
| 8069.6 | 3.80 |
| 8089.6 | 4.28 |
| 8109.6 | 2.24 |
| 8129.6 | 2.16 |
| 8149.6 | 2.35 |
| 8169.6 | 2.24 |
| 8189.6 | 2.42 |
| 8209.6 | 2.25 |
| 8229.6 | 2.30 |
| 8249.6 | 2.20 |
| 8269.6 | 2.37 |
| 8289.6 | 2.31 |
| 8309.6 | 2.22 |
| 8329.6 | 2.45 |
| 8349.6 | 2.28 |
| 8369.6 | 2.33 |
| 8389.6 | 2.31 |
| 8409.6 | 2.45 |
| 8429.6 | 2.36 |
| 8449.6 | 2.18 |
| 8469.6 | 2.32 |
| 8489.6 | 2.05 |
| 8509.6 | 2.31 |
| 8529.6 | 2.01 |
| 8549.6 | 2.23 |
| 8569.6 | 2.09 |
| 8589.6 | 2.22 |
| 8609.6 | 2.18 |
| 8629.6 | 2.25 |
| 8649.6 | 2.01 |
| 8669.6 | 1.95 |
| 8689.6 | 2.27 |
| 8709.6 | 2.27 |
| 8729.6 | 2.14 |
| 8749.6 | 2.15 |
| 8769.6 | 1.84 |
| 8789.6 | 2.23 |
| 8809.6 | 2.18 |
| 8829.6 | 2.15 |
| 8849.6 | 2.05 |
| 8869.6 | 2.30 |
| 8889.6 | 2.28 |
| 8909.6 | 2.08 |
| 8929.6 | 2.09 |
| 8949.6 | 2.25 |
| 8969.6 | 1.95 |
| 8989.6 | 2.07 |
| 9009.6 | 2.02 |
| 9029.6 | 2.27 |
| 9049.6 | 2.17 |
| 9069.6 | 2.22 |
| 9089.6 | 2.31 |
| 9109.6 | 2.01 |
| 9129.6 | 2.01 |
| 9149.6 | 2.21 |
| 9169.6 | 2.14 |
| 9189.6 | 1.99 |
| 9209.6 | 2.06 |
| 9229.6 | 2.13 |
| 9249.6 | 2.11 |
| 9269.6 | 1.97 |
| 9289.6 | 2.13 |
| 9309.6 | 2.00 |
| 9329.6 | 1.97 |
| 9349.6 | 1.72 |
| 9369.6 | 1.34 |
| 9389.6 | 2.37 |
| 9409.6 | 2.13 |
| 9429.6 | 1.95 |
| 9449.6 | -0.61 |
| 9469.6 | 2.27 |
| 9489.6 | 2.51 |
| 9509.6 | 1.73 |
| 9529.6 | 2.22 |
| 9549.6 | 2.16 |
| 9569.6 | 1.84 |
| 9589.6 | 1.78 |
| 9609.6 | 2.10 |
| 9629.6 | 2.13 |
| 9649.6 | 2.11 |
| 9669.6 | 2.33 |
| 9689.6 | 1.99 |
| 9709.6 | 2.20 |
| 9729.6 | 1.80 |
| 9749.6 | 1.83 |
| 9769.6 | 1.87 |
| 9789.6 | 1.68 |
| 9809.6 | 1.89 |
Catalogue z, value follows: 0.20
